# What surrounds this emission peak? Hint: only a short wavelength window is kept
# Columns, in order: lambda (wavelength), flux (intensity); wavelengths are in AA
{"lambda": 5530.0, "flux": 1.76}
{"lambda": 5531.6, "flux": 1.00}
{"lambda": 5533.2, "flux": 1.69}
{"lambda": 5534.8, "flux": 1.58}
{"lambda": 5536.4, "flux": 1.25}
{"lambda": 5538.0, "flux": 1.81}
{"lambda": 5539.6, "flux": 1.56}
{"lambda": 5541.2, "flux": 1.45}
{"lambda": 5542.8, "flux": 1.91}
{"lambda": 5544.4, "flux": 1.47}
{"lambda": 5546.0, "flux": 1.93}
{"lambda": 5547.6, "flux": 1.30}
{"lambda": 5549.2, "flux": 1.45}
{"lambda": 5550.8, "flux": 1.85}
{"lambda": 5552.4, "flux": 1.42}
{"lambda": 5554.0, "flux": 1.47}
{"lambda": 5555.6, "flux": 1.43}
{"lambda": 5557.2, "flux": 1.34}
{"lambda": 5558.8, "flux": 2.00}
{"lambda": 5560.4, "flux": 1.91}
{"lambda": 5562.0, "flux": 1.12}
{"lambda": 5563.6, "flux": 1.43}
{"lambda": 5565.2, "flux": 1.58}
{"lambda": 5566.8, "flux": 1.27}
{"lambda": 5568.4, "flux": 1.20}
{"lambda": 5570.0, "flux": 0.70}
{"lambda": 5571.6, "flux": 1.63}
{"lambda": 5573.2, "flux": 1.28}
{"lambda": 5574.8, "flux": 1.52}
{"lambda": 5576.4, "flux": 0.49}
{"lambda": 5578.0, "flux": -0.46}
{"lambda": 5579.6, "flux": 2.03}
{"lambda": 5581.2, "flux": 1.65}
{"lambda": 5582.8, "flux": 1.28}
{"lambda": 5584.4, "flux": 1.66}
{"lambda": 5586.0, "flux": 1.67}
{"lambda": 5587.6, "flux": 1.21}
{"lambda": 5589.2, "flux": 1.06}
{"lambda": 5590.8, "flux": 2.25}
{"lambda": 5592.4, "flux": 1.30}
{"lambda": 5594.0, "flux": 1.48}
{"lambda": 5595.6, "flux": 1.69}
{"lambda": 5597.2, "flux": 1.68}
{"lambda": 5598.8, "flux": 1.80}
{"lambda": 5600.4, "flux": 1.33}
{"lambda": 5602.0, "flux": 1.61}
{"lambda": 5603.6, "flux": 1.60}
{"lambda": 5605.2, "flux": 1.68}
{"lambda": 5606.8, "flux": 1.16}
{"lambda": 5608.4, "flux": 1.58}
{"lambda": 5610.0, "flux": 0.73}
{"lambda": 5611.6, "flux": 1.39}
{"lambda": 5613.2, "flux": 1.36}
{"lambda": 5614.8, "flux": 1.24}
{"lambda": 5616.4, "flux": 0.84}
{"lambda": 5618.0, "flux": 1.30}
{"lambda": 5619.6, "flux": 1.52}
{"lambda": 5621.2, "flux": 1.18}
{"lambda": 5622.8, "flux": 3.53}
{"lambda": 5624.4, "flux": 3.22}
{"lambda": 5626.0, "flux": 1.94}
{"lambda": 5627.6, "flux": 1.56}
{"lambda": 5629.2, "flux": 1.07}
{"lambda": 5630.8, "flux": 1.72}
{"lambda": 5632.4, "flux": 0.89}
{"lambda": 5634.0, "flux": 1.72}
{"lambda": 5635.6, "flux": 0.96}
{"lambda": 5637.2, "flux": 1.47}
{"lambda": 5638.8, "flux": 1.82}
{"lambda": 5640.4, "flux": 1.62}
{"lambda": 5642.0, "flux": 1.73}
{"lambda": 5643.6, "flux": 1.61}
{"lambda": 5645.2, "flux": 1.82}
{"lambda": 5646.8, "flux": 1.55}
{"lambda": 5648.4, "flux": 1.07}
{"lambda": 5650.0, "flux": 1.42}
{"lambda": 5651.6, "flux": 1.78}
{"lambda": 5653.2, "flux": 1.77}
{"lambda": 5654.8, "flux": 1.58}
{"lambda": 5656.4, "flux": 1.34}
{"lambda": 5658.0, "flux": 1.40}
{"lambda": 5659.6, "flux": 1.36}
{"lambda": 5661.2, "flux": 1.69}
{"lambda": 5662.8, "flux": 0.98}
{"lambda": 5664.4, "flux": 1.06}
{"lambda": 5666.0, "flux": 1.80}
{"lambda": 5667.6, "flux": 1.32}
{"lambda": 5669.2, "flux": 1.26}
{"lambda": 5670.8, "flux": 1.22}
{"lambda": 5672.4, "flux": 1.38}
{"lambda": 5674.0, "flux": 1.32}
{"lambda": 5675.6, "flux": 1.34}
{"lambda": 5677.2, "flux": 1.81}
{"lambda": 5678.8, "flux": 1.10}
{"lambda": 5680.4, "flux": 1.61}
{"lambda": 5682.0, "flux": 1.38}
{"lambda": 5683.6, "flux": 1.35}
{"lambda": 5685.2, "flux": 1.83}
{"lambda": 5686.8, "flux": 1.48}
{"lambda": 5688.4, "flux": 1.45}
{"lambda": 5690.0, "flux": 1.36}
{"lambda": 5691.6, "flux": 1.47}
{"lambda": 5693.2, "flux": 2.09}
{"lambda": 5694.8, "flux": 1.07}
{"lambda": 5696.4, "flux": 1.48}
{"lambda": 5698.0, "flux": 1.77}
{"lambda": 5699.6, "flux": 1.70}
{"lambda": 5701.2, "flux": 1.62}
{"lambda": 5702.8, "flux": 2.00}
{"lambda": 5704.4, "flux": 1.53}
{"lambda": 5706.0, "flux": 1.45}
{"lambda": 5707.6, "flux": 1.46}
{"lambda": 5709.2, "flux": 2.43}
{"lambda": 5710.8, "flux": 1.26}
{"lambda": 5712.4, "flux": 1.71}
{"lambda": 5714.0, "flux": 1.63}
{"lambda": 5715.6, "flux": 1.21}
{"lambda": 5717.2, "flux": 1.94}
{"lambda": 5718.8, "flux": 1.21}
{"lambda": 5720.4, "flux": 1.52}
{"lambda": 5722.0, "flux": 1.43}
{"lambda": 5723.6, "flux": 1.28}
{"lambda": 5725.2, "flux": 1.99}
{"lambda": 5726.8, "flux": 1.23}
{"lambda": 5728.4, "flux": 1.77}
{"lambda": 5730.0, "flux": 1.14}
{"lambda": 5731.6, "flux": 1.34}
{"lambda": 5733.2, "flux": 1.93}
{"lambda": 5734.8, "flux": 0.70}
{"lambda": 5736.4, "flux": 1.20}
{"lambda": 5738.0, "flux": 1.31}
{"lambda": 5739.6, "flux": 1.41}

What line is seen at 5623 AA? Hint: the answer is H-gamma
